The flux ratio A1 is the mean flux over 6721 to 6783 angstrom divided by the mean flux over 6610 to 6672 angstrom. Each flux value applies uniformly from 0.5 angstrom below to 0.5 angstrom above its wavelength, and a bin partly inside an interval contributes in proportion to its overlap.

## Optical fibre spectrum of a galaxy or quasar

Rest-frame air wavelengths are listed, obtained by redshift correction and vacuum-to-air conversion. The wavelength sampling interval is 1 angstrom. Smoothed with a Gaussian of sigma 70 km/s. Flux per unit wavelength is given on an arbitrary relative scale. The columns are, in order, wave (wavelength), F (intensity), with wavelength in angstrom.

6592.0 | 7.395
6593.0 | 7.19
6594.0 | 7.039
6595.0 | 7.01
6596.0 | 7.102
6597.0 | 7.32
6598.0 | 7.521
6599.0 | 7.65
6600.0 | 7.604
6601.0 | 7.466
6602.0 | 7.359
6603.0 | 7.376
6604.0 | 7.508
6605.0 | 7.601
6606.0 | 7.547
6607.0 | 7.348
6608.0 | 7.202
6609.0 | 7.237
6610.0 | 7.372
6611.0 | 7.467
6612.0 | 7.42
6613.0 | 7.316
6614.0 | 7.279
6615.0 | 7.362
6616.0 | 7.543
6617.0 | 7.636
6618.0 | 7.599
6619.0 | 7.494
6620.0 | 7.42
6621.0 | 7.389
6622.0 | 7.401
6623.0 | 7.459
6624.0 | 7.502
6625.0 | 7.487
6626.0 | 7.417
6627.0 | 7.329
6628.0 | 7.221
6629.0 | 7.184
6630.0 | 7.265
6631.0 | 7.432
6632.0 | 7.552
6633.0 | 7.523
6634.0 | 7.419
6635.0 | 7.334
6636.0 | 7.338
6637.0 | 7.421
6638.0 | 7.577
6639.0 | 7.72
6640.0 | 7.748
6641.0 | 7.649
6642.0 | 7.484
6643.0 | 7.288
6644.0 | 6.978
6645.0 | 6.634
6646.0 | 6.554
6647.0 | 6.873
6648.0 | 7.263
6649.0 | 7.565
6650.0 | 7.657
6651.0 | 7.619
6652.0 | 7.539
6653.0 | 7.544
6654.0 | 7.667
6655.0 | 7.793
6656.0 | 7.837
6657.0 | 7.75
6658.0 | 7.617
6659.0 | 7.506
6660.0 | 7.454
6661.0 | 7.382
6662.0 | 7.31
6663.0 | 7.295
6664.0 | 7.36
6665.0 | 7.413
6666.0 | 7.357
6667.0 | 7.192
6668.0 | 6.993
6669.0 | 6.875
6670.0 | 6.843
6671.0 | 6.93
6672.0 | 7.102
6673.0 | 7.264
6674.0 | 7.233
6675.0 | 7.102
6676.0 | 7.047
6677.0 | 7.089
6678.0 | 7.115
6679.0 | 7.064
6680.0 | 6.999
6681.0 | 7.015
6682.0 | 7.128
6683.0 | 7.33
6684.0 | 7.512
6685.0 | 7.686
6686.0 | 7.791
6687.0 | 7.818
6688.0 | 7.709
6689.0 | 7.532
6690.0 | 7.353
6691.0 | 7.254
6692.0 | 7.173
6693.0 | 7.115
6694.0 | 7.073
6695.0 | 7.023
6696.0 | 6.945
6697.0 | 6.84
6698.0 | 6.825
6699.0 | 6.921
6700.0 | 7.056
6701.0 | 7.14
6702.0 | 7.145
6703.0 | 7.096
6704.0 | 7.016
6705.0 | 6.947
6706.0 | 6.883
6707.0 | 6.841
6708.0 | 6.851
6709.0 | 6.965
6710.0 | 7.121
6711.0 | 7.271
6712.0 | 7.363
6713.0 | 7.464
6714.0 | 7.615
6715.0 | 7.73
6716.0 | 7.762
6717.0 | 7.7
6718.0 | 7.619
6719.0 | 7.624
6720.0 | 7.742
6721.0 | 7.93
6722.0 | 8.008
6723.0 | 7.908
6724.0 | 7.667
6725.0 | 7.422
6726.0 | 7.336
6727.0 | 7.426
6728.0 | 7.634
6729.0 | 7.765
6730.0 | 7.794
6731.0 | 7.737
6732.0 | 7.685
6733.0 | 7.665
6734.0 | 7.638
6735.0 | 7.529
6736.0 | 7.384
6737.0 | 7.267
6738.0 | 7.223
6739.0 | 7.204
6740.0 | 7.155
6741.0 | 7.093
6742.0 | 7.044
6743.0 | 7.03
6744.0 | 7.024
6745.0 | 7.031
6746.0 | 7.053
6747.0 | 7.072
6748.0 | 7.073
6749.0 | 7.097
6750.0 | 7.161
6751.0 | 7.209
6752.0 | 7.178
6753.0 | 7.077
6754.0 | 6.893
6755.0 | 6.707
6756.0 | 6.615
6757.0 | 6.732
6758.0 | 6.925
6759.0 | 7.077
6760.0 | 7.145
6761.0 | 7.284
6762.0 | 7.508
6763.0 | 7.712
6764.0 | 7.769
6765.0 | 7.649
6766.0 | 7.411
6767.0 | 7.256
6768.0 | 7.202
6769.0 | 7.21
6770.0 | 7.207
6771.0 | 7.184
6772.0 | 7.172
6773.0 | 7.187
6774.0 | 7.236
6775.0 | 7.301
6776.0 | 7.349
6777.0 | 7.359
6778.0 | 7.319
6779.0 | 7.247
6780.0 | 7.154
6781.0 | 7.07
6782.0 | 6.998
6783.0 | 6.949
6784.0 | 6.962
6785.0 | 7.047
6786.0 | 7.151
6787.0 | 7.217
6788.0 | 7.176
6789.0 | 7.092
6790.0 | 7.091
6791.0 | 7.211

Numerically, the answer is 0.99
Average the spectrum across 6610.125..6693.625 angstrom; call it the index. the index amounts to 7.36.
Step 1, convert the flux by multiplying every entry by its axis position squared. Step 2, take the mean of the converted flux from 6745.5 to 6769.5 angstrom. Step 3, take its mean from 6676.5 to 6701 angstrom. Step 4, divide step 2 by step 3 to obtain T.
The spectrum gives 1.01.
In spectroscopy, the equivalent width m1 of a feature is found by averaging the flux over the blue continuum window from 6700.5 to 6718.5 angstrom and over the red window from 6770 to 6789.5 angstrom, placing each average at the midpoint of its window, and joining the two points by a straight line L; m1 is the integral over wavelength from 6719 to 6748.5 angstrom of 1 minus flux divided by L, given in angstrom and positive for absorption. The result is -0.9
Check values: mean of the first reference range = 7.25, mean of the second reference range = 7.17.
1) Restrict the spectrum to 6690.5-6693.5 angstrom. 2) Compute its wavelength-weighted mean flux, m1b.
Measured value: 7.18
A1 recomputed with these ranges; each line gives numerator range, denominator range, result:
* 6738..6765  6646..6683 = 0.98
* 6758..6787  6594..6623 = 0.98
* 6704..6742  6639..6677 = 1.02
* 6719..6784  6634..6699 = 1.00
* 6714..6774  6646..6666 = 0.98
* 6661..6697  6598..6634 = 0.97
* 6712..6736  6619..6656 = 1.03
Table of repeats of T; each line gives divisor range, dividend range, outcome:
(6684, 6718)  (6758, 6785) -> 1.02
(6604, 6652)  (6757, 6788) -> 1.02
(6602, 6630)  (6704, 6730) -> 1.04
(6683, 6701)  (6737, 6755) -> 0.99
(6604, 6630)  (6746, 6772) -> 1.01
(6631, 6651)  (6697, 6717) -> 0.99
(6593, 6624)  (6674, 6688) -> 1.01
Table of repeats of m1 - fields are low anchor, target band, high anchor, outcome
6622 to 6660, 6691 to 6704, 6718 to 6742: 0.8 angstrom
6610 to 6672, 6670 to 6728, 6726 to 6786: 0.1 angstrom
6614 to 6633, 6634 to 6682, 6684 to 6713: 0.1 angstrom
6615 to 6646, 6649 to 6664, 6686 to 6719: -0.5 angstrom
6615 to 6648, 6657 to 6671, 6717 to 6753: 0.2 angstrom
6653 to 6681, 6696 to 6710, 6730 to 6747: 0.6 angstrom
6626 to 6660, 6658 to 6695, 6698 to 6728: 0.6 angstrom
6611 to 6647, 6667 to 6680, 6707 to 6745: 0.6 angstrom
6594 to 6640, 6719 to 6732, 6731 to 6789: -0.8 angstrom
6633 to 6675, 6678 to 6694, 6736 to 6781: -0.1 angstrom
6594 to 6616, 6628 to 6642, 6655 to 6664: 0.0 angstrom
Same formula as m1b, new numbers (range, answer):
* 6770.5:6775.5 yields 7.22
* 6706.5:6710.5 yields 6.94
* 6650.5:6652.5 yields 7.58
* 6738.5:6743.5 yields 7.11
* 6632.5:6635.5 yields 7.43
